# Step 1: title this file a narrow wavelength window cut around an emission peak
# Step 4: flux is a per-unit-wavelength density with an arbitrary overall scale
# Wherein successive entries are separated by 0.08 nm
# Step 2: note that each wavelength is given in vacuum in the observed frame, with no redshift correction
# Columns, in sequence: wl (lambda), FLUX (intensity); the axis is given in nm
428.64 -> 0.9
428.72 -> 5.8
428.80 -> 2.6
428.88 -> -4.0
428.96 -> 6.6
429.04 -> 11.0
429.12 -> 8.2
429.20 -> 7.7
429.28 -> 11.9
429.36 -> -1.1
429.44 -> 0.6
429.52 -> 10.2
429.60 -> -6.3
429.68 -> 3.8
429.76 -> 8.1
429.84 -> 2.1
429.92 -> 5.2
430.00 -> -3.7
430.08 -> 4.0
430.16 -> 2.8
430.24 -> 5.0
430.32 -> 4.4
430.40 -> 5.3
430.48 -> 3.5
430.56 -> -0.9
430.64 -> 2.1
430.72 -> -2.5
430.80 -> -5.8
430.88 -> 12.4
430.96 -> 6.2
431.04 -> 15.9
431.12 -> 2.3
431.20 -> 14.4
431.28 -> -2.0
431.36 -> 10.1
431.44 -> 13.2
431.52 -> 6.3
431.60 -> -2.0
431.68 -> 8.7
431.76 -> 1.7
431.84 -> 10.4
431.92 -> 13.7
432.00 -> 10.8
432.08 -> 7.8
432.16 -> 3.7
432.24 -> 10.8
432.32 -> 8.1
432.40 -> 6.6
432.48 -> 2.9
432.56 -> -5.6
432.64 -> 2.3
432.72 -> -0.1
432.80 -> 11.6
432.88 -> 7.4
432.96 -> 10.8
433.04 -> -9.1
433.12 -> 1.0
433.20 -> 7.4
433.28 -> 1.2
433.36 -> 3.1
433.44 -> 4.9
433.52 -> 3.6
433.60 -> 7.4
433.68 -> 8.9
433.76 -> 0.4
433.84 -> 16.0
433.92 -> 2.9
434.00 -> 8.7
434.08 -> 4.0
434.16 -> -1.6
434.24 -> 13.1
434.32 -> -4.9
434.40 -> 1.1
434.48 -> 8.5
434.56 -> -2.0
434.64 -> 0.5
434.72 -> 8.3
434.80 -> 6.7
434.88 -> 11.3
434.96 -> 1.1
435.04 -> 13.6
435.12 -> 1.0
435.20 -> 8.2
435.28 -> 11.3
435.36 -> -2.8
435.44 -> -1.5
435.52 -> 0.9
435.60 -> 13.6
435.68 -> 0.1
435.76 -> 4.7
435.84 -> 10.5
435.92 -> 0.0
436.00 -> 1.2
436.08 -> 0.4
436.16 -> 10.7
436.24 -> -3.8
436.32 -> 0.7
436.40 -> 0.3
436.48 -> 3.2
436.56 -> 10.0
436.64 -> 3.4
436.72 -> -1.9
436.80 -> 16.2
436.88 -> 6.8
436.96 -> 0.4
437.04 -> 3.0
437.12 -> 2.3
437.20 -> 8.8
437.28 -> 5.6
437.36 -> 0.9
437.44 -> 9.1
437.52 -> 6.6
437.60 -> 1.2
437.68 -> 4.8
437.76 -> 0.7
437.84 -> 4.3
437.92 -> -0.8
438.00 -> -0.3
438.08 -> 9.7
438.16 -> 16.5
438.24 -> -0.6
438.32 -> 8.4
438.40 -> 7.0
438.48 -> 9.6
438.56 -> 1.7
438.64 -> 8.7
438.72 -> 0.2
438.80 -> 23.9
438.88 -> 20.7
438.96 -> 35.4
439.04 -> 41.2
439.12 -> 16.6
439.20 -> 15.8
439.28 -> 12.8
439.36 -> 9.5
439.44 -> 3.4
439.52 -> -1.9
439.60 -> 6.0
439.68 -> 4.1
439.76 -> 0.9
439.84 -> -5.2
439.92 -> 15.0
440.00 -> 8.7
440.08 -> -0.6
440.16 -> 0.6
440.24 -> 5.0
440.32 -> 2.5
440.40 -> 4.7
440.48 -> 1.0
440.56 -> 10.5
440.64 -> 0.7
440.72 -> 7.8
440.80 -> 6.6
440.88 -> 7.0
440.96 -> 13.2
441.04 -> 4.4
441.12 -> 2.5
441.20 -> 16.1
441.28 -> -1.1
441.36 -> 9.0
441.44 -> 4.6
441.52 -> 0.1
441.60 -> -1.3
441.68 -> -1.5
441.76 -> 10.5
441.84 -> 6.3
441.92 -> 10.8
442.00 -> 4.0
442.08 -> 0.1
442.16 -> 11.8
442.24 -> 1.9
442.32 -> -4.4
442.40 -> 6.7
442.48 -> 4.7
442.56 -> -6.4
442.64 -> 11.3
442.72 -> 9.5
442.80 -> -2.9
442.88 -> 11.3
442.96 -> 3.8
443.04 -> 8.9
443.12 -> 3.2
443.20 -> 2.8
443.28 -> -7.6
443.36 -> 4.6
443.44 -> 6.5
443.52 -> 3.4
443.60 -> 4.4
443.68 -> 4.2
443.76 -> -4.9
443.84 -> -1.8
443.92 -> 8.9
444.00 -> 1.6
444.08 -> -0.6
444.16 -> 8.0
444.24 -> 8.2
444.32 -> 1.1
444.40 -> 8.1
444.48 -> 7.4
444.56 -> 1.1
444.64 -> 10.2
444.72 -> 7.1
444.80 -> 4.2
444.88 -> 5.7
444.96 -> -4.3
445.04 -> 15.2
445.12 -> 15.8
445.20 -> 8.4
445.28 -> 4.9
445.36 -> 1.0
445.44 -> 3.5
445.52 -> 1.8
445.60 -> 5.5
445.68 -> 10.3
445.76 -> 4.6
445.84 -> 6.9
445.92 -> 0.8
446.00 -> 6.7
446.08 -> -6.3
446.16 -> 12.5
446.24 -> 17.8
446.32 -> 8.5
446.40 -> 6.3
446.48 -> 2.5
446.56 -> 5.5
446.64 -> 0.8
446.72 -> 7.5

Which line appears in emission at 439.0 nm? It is [O II]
